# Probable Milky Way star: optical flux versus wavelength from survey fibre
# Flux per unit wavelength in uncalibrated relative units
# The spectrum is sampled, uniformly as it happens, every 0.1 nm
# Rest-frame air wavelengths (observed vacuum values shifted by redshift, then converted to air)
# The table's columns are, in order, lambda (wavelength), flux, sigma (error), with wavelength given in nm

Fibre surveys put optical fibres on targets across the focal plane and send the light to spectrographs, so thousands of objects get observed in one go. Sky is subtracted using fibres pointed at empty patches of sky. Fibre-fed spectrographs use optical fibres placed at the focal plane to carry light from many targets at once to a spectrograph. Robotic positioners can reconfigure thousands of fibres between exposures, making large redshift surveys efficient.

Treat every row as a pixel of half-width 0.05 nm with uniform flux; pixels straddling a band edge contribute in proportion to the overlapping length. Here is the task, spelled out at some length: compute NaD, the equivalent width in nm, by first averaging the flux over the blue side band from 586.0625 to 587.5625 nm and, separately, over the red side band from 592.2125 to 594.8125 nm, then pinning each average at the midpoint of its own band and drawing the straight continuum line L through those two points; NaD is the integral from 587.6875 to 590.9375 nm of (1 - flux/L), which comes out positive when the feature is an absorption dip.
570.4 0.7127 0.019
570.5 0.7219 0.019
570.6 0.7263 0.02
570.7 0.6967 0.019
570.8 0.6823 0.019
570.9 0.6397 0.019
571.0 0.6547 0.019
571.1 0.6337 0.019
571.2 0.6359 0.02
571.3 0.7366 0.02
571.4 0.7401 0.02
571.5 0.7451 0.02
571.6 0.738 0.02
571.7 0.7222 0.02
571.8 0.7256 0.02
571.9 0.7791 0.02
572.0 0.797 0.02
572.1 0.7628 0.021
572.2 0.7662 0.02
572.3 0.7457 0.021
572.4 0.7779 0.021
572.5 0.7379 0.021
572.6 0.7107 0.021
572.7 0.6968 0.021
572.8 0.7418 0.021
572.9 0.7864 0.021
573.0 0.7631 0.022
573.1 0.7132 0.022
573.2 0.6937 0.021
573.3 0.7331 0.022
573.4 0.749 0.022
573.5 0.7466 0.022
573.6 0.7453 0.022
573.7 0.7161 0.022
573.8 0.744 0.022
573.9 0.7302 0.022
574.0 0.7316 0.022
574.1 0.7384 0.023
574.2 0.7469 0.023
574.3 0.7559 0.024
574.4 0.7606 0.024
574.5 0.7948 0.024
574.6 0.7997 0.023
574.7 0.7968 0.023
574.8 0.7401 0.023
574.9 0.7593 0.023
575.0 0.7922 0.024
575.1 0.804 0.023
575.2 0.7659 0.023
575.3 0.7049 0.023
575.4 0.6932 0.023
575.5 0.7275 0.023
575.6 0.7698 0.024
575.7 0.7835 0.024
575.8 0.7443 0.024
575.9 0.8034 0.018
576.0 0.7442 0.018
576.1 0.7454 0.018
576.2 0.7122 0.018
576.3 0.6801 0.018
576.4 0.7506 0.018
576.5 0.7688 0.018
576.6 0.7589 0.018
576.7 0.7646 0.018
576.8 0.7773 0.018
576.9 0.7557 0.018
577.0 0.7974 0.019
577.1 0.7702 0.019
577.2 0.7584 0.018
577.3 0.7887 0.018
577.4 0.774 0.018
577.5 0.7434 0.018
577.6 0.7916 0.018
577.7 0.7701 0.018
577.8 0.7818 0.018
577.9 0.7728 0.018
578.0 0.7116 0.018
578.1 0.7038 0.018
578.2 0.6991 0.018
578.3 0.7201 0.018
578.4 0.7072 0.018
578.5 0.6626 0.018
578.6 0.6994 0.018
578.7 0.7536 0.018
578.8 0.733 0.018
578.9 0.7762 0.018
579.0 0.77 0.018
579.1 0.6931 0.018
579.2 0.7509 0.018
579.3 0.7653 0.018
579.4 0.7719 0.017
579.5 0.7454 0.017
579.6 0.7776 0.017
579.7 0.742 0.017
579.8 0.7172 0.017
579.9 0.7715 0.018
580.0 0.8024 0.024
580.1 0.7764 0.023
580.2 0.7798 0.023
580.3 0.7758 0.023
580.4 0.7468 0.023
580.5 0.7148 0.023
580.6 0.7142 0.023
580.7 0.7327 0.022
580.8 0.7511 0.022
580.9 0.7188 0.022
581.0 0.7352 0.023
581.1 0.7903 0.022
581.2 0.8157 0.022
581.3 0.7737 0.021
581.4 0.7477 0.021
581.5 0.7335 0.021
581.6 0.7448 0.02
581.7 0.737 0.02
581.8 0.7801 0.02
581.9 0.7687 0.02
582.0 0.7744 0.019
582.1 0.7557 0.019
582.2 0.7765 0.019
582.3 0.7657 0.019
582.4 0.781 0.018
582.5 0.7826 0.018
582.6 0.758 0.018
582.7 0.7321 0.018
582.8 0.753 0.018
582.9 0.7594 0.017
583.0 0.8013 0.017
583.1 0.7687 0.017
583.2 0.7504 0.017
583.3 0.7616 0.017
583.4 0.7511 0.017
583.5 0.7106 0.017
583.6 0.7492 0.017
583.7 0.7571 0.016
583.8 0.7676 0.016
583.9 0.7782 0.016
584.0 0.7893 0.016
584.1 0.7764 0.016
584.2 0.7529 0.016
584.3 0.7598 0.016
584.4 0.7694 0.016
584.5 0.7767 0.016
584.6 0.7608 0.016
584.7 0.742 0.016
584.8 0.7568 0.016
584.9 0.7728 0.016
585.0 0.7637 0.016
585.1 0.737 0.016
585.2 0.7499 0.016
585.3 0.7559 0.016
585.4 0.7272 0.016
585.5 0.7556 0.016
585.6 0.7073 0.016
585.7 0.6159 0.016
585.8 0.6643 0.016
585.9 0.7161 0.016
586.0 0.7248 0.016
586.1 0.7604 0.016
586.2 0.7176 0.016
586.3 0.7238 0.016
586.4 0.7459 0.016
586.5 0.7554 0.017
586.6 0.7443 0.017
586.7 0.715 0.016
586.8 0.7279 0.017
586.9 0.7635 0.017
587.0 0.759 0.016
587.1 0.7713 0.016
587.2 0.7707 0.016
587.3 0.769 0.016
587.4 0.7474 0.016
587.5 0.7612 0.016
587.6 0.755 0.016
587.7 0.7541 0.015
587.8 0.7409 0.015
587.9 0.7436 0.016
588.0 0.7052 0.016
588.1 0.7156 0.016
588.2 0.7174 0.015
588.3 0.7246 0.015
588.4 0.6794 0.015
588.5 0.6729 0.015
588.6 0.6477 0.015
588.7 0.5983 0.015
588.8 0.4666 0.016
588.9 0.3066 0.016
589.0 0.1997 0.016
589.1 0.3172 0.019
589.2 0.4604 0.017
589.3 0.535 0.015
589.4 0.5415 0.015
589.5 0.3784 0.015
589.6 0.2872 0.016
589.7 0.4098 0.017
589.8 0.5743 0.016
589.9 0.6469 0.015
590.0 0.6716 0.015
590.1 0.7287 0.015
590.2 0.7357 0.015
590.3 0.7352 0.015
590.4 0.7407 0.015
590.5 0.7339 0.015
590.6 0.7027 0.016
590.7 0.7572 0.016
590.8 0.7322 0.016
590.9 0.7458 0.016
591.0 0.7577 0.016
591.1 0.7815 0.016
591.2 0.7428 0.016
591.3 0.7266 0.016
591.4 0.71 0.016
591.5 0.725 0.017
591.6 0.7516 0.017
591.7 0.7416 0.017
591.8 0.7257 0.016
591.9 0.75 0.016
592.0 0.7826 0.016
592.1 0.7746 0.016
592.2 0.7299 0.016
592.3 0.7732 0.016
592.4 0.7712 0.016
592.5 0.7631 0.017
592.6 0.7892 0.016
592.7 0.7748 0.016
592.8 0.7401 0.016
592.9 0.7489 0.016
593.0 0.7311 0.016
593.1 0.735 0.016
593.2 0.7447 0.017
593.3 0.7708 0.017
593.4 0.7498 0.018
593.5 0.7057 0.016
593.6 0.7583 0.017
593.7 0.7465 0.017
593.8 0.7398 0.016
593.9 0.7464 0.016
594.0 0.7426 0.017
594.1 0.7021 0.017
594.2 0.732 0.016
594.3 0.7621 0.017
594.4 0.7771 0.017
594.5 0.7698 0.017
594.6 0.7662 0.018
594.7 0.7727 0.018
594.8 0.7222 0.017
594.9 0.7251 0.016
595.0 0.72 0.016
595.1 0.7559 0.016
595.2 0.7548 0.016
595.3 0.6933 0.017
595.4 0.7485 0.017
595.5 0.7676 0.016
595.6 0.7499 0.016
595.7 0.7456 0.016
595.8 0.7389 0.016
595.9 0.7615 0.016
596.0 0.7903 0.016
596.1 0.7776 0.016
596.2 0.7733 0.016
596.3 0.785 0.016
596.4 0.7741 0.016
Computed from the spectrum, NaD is 0.62 nm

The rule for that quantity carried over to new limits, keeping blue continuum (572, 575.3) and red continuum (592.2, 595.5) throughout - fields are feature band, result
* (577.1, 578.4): 0.00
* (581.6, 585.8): -0.03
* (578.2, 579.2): 0.04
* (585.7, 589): 0.23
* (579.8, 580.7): -0.01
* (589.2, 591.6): 0.30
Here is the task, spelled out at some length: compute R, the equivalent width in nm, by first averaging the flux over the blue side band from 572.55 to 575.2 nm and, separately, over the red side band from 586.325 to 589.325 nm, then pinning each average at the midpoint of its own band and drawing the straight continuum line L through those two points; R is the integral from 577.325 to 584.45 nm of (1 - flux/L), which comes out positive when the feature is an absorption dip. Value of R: -0.50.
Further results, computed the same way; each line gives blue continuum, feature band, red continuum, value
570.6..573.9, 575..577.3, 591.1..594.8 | -0.08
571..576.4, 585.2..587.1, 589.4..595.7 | 0.00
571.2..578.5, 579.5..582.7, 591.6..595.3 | -0.04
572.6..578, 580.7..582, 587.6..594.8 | -0.05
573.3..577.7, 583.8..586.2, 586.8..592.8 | -0.14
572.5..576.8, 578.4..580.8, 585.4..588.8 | -0.03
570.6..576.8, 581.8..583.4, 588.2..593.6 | -0.15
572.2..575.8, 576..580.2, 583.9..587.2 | -0.01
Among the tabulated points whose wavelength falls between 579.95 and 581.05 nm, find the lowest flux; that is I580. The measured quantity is 0.7142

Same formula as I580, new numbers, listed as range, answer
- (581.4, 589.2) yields 0.1997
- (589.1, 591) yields 0.2872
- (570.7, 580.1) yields 0.6337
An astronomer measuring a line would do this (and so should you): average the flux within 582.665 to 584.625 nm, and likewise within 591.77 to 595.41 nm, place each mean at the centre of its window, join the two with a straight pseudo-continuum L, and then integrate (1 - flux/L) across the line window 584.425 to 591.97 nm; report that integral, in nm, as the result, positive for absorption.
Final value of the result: 0.72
